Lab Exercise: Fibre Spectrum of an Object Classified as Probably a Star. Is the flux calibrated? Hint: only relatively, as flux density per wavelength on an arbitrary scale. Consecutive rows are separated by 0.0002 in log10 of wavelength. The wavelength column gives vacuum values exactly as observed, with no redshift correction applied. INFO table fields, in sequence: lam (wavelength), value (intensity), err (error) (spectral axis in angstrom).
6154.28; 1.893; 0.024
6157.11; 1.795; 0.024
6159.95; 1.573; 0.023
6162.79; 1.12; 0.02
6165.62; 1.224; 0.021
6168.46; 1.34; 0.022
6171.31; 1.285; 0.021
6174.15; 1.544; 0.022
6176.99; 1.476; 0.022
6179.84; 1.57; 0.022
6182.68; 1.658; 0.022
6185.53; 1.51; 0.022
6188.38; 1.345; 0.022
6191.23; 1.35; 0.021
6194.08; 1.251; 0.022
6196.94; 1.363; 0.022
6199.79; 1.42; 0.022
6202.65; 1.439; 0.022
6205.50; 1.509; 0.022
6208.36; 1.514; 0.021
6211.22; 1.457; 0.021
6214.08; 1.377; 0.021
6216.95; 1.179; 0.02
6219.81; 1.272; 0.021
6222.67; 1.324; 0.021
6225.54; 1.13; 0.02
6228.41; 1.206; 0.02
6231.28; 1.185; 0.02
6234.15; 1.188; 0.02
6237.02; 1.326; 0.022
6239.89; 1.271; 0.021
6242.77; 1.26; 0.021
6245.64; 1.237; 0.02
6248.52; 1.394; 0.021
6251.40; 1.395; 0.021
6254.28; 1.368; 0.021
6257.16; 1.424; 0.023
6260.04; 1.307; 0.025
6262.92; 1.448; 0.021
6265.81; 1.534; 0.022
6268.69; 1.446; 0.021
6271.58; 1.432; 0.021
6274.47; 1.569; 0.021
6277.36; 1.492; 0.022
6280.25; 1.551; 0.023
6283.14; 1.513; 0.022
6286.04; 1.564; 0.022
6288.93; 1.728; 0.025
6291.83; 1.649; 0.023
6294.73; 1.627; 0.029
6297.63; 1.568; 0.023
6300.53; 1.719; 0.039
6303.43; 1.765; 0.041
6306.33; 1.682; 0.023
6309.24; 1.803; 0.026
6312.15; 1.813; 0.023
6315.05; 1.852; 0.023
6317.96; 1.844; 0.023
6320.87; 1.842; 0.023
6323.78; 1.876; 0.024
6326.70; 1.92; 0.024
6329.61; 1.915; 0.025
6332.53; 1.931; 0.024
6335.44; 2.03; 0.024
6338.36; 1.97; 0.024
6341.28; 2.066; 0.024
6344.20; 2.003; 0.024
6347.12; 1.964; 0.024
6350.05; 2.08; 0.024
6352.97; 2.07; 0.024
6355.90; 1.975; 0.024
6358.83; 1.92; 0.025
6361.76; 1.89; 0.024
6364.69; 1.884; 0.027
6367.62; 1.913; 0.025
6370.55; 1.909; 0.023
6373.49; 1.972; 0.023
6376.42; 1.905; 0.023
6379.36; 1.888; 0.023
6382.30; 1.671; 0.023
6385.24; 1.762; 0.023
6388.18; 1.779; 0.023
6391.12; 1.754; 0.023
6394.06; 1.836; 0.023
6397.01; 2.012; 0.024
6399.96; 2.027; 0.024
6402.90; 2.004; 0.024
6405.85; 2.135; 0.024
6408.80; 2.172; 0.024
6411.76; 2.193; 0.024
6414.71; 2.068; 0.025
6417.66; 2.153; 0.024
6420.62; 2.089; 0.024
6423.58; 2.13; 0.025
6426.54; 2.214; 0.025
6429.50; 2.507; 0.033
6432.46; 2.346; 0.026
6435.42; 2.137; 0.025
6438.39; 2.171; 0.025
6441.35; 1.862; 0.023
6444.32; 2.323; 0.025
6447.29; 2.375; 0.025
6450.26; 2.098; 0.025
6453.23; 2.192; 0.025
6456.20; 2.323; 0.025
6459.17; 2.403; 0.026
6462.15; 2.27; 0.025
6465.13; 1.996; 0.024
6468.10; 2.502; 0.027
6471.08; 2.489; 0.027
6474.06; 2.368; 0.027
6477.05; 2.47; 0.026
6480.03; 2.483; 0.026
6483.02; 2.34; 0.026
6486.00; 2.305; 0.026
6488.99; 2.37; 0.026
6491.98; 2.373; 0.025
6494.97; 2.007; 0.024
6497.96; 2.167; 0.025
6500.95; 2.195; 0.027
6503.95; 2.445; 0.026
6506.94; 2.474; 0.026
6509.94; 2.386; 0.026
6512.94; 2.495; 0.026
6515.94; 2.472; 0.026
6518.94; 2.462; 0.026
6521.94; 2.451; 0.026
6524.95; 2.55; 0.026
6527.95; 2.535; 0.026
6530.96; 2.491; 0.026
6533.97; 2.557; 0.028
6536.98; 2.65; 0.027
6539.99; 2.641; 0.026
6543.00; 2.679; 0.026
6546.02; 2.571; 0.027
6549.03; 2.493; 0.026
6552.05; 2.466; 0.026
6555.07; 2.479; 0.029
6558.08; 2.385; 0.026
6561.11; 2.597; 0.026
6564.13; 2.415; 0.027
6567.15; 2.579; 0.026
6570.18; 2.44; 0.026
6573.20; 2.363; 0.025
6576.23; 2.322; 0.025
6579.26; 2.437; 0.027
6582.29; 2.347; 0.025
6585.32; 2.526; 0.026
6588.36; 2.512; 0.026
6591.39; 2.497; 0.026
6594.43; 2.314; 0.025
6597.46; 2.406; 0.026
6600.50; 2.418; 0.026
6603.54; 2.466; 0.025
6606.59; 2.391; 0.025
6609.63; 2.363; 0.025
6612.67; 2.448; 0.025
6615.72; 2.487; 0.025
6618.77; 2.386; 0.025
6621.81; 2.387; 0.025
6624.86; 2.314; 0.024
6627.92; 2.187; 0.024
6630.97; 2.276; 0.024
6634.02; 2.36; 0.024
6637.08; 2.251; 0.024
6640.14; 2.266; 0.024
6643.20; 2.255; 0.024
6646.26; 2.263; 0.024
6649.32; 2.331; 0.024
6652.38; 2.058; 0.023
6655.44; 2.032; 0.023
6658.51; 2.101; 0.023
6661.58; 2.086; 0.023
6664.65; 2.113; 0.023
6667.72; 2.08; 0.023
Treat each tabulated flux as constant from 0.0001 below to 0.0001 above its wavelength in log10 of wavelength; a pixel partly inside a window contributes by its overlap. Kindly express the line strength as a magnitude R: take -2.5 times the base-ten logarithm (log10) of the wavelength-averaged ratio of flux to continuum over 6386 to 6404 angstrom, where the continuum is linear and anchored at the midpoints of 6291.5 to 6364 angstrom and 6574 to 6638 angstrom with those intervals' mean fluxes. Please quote 0.06 mag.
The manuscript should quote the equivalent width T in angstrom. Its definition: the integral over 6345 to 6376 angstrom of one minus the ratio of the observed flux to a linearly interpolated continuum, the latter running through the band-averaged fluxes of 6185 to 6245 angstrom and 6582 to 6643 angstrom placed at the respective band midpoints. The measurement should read -4.5 angstrom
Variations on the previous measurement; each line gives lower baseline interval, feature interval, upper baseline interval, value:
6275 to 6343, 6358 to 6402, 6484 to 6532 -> 2.5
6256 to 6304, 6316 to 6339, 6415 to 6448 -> -2.1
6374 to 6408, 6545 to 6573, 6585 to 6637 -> -2.6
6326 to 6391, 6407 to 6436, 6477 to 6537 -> -1.0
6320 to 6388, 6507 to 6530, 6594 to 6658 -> -3.4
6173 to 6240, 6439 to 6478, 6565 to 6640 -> -4.9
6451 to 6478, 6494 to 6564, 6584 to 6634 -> -3.2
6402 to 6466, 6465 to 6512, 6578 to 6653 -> -2.2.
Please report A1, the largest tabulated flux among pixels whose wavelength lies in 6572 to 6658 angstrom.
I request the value 2.526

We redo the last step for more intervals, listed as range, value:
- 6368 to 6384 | 1.972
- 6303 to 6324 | 1.876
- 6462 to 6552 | 2.679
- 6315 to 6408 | 2.135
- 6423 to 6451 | 2.507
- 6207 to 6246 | 1.514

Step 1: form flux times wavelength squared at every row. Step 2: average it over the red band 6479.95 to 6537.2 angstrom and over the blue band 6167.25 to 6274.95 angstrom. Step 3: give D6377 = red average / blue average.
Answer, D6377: 1.9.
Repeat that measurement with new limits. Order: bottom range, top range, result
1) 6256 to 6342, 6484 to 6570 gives 1.55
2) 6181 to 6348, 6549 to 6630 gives 1.73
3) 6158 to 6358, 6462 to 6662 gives 1.68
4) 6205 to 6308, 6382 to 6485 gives 1.60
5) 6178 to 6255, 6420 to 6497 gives 1.82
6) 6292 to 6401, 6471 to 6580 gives 1.38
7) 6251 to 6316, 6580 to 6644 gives 1.67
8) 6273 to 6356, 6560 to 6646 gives 1.45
